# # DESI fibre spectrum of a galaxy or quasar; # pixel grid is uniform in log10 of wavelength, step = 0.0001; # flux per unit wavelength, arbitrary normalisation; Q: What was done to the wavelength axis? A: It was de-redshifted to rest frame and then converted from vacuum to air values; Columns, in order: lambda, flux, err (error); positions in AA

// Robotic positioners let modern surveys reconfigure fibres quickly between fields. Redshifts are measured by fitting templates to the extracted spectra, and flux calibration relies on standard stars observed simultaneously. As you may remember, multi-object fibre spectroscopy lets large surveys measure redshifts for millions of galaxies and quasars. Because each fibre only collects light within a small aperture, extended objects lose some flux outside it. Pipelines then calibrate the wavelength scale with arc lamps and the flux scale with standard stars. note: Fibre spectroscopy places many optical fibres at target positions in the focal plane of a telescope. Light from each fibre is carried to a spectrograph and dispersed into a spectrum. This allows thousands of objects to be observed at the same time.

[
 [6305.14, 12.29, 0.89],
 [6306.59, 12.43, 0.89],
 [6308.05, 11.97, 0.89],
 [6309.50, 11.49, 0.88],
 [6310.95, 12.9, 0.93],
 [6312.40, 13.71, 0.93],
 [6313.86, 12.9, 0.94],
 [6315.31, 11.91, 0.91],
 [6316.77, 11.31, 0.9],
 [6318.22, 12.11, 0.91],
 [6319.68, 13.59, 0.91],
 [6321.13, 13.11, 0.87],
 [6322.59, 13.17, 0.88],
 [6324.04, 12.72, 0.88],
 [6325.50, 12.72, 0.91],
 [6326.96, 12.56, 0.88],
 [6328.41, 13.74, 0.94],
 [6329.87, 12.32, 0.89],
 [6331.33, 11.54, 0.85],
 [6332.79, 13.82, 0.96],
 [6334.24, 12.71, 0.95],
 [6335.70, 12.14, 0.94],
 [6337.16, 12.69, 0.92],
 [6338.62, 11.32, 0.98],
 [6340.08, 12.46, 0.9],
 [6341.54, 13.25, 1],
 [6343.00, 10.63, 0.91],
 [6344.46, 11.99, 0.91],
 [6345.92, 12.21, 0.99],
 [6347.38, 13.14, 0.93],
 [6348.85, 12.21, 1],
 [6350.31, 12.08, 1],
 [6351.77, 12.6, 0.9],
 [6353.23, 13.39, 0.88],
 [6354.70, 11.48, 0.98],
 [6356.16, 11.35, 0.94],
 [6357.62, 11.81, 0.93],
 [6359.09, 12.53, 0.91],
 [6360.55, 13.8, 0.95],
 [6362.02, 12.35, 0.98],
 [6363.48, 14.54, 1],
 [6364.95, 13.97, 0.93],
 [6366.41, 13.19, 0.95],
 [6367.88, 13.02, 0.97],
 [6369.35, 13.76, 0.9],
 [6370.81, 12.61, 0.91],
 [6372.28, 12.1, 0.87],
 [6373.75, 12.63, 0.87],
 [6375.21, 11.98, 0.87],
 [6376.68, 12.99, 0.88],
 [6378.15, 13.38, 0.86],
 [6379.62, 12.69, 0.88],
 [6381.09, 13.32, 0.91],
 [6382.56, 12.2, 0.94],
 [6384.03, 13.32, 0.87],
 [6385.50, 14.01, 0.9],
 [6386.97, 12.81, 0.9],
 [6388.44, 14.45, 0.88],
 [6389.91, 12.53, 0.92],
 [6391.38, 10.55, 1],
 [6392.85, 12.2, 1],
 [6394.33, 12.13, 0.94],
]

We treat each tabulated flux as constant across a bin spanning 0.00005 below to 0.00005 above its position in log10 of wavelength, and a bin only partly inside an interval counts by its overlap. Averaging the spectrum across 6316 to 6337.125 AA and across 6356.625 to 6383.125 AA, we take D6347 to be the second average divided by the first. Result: 1.02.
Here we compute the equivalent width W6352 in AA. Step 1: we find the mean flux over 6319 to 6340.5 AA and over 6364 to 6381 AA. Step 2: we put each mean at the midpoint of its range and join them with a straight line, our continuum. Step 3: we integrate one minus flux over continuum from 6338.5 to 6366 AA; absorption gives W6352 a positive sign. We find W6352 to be 0.72 AA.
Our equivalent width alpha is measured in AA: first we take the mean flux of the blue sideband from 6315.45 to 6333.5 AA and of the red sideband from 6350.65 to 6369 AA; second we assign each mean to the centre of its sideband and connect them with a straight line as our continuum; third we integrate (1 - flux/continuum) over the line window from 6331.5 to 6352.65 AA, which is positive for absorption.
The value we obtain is 0.7 AA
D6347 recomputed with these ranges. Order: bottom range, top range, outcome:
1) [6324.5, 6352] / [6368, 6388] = 1.04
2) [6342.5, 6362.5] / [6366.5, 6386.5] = 1.05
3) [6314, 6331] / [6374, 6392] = 1.02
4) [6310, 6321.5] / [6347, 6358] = 0.97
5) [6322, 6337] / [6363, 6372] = 1.05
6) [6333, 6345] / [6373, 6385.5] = 1.05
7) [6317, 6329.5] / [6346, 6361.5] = 0.96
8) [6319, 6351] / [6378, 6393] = 1.03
